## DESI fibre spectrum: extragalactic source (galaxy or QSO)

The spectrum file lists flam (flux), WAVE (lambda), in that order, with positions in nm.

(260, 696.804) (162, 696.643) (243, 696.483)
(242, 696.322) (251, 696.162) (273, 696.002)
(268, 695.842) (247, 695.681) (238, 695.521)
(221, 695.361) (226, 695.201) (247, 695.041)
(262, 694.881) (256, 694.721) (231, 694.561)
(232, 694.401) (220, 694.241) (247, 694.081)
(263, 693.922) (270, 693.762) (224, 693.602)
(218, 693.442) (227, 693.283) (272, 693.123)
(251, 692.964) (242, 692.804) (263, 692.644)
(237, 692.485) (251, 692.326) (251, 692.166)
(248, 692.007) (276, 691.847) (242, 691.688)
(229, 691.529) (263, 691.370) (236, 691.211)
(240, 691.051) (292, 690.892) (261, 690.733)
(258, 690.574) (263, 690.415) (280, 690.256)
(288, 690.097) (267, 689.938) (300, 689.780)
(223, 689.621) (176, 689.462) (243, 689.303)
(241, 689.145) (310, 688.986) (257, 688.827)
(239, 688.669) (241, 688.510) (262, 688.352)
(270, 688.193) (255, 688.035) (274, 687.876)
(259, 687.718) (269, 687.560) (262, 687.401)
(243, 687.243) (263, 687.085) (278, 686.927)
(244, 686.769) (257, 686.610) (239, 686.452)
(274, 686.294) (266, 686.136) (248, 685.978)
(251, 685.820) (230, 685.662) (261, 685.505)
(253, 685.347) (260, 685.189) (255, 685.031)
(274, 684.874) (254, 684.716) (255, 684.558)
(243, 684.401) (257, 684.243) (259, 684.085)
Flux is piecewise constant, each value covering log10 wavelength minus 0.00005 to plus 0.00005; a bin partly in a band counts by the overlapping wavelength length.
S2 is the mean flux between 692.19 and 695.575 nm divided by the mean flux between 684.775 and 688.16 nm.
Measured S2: 0.94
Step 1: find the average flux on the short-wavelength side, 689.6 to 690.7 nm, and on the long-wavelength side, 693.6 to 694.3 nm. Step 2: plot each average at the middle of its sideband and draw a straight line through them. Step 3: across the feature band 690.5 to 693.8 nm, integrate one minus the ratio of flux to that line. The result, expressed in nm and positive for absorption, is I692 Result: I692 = 0.11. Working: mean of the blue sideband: 271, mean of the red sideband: 248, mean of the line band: 250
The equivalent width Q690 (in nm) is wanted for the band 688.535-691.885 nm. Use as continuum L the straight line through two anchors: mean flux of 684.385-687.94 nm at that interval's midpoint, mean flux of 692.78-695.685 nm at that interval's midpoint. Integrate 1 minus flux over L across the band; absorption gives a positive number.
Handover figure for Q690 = -0.09 nm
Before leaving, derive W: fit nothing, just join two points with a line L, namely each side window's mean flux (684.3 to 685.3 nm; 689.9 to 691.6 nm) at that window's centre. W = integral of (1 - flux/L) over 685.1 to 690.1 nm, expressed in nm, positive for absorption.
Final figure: 0.059 nm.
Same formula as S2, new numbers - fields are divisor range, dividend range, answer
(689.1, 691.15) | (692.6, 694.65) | 0.95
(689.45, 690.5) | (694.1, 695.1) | 0.92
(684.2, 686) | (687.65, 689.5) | 1.00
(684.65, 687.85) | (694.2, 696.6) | 0.94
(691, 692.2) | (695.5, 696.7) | 0.98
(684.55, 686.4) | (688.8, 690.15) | 1.00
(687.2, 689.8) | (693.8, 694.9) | 0.96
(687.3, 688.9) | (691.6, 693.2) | 0.98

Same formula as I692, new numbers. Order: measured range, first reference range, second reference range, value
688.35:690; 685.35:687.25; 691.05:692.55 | 0.01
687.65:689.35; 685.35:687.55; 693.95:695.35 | -0.05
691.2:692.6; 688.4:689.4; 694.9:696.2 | 0.01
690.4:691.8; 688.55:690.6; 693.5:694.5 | -0.01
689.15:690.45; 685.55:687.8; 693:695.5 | -0.02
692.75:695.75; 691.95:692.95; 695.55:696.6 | 0.09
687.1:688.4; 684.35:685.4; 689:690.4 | -0.03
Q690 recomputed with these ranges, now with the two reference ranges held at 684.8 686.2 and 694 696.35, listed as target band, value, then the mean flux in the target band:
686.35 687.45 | -0.01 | 255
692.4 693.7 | 0.02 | 242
